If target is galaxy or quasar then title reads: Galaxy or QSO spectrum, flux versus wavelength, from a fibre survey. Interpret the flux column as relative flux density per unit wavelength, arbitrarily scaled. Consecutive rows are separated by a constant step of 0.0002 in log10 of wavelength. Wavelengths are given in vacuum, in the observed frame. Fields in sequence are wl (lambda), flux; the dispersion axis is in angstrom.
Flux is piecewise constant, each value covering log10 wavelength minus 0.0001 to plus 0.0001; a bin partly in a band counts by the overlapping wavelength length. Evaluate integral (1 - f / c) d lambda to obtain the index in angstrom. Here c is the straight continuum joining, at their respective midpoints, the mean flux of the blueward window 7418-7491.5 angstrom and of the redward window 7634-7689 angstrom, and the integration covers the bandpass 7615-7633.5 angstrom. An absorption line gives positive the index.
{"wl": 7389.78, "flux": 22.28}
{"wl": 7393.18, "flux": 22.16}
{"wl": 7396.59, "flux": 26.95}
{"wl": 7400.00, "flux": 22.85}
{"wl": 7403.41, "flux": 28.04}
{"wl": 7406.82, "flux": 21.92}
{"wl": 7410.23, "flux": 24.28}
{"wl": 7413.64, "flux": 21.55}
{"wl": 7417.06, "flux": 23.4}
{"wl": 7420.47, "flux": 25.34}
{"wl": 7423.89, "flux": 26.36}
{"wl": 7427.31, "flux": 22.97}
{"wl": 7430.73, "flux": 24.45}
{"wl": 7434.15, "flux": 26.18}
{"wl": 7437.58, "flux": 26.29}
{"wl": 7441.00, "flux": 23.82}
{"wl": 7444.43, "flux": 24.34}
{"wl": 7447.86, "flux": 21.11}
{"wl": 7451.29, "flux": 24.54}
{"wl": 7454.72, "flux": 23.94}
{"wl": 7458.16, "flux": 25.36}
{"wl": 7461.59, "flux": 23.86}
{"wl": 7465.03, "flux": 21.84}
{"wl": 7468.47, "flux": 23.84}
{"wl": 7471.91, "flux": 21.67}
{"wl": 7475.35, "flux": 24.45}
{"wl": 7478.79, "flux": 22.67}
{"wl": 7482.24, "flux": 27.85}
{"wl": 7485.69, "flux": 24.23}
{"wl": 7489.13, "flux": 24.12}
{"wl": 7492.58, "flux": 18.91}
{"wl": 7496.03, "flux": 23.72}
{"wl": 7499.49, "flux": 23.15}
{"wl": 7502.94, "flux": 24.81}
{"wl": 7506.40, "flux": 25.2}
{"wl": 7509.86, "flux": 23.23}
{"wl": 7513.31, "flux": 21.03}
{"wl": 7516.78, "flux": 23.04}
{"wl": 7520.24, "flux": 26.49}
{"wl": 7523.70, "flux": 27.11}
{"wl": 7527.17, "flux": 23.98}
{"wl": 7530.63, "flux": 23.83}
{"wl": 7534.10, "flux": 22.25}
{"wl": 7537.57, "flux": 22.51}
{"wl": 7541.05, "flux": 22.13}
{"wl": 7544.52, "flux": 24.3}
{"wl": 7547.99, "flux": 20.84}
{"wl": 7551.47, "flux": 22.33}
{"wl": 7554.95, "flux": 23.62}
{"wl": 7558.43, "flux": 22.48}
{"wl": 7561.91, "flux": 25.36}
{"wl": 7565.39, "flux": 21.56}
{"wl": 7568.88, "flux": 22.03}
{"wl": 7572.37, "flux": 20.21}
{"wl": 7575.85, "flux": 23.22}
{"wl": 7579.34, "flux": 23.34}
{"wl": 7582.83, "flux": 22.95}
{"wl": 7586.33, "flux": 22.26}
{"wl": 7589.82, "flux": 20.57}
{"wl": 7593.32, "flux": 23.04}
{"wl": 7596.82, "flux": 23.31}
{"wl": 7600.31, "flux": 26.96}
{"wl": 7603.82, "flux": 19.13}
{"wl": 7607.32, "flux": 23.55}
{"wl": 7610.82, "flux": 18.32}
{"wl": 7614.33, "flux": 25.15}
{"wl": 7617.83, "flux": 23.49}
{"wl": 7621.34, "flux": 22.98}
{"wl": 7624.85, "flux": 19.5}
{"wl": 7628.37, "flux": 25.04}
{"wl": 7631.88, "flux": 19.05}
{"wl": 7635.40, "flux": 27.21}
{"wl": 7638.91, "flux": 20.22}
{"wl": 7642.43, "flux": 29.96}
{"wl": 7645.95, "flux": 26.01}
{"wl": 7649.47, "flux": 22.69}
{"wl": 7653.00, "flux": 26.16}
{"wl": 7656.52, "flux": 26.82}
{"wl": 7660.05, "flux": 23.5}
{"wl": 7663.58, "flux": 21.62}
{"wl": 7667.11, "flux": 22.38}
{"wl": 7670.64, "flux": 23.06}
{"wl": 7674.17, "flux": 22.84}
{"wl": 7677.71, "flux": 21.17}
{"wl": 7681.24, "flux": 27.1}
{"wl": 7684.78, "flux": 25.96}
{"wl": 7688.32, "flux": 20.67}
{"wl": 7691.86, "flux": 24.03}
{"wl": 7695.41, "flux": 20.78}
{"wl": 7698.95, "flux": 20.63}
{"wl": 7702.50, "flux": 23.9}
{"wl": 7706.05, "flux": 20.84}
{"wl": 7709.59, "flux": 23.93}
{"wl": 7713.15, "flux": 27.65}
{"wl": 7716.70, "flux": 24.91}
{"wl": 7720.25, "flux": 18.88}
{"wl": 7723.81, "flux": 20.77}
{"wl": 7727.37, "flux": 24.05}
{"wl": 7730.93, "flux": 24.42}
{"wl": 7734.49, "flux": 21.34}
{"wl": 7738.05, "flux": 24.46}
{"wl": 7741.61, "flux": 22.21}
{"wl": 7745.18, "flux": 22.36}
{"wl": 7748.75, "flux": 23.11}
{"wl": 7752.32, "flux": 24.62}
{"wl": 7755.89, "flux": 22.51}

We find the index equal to 1.6 angstrom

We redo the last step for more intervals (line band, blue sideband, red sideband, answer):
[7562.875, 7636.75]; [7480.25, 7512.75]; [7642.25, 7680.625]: 4.4 angstrom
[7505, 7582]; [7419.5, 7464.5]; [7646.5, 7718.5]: 2.8 angstrom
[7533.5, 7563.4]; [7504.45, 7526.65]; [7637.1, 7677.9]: 1.7 angstrom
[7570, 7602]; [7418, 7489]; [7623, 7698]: 1.3 angstrom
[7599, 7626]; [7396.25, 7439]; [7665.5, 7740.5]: 1.3 angstrom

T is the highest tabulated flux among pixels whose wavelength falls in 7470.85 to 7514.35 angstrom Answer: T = 27.85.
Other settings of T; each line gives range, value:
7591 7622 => 26.96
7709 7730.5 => 27.65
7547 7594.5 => 25.36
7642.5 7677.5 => 26.82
